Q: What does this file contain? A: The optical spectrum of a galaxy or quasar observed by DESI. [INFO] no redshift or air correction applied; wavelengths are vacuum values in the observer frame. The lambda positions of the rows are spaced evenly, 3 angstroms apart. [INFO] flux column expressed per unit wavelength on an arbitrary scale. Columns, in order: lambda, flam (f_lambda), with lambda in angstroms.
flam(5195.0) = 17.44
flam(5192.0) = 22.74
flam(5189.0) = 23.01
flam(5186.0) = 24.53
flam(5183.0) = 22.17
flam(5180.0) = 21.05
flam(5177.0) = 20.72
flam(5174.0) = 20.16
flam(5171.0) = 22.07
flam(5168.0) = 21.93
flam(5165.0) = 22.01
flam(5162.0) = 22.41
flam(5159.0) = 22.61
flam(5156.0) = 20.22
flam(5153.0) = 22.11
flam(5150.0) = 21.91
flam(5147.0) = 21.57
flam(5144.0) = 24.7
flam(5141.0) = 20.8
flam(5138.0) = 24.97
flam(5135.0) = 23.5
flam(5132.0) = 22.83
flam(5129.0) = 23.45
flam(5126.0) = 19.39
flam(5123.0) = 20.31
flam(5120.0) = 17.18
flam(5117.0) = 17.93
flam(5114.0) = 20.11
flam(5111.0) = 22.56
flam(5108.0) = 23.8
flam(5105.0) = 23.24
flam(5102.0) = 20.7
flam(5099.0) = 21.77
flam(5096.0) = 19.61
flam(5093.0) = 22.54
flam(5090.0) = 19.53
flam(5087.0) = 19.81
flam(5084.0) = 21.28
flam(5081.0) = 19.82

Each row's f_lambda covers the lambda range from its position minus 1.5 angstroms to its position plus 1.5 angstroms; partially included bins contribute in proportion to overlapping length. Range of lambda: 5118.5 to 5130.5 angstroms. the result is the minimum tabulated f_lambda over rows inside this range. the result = 17.18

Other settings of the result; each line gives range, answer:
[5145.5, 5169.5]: 20.22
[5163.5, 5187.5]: 20.16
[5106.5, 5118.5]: 17.93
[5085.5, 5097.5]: 19.53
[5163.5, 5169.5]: 21.93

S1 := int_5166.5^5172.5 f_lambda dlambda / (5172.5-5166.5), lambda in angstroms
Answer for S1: 22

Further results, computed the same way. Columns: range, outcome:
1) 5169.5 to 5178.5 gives 21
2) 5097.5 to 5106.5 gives 21.9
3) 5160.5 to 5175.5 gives 21.7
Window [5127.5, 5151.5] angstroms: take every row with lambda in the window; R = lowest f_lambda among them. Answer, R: 20.8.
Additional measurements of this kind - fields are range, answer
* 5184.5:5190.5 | 23.01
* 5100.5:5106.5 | 20.7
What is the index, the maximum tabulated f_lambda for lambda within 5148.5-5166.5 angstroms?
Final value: 22.61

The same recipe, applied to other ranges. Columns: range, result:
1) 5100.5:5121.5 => 23.8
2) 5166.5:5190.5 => 24.53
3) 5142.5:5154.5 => 24.7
